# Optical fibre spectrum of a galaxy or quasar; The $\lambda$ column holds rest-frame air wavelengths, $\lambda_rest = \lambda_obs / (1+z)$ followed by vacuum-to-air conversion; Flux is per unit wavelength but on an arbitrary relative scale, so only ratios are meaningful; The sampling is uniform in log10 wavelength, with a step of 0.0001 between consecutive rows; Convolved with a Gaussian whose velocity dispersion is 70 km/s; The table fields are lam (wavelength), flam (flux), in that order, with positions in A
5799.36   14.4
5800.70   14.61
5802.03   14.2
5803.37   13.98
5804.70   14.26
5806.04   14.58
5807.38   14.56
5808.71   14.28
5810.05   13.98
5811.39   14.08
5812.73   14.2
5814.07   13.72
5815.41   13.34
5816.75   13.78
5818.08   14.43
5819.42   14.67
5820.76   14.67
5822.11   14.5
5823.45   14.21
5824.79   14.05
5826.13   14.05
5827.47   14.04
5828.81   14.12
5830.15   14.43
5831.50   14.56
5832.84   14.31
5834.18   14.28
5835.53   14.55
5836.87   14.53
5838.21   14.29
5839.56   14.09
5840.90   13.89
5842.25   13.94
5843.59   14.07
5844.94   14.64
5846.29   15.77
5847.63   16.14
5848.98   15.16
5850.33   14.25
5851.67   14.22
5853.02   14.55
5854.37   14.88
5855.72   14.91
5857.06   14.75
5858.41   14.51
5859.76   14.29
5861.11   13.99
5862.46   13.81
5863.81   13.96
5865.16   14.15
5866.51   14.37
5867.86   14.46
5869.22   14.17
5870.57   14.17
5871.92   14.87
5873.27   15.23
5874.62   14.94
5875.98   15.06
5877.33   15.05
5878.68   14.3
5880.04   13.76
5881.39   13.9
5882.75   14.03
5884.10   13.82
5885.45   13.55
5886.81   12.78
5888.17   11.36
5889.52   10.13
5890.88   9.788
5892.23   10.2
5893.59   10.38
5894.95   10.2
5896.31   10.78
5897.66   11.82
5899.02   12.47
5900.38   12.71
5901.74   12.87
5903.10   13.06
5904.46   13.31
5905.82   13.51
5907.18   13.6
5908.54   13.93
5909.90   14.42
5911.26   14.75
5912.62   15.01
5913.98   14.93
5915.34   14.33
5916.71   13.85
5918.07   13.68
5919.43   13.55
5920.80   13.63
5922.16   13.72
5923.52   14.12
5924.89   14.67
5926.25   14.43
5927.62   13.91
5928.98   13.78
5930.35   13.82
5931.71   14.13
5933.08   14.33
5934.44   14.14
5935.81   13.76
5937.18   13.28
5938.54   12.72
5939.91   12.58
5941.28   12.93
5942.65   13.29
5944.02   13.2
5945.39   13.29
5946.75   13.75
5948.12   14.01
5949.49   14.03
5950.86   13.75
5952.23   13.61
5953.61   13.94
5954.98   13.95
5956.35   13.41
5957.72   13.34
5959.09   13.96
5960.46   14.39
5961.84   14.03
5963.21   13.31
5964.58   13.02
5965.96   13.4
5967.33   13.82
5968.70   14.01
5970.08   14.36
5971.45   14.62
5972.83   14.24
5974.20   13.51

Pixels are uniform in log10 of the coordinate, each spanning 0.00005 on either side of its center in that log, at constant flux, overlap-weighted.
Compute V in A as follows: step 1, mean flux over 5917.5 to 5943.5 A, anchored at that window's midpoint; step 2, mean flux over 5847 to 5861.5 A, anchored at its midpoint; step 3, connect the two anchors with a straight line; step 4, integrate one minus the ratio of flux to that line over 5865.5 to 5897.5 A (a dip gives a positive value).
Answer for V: 2.8 A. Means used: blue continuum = 14.7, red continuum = 13.7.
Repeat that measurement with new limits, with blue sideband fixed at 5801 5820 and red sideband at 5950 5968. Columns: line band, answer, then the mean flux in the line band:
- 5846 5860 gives -0.8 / 14.9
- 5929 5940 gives 0.1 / 13.7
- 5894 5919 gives 1.1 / 13.3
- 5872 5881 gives -0.5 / 14.7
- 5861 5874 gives -0.3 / 14.3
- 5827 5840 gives -0.2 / 14.3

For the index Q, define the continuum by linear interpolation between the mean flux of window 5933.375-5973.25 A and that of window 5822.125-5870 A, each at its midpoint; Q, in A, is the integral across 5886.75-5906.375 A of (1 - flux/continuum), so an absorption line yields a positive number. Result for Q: 3.36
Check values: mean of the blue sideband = 14.4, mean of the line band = 11.6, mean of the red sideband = 13.7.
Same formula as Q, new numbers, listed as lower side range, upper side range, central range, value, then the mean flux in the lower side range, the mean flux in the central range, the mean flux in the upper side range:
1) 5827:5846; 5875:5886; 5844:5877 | -0.9 A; 14.3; 14.6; 14.2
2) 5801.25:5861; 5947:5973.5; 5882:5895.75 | 2.4 A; 14.4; 11.6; 13.8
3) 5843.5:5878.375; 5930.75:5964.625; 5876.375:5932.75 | 3.5 A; 14.6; 13.2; 13.6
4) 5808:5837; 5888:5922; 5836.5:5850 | -0.8 A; 14.2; 14.6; 12.8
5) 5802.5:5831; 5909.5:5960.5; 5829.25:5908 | 1.8 A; 14.2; 13.7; 13.8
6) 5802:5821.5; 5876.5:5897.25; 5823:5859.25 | -2.9 A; 14.2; 14.5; 12.3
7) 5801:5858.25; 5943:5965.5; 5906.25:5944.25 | -0.1 A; 14.4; 13.9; 13.7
